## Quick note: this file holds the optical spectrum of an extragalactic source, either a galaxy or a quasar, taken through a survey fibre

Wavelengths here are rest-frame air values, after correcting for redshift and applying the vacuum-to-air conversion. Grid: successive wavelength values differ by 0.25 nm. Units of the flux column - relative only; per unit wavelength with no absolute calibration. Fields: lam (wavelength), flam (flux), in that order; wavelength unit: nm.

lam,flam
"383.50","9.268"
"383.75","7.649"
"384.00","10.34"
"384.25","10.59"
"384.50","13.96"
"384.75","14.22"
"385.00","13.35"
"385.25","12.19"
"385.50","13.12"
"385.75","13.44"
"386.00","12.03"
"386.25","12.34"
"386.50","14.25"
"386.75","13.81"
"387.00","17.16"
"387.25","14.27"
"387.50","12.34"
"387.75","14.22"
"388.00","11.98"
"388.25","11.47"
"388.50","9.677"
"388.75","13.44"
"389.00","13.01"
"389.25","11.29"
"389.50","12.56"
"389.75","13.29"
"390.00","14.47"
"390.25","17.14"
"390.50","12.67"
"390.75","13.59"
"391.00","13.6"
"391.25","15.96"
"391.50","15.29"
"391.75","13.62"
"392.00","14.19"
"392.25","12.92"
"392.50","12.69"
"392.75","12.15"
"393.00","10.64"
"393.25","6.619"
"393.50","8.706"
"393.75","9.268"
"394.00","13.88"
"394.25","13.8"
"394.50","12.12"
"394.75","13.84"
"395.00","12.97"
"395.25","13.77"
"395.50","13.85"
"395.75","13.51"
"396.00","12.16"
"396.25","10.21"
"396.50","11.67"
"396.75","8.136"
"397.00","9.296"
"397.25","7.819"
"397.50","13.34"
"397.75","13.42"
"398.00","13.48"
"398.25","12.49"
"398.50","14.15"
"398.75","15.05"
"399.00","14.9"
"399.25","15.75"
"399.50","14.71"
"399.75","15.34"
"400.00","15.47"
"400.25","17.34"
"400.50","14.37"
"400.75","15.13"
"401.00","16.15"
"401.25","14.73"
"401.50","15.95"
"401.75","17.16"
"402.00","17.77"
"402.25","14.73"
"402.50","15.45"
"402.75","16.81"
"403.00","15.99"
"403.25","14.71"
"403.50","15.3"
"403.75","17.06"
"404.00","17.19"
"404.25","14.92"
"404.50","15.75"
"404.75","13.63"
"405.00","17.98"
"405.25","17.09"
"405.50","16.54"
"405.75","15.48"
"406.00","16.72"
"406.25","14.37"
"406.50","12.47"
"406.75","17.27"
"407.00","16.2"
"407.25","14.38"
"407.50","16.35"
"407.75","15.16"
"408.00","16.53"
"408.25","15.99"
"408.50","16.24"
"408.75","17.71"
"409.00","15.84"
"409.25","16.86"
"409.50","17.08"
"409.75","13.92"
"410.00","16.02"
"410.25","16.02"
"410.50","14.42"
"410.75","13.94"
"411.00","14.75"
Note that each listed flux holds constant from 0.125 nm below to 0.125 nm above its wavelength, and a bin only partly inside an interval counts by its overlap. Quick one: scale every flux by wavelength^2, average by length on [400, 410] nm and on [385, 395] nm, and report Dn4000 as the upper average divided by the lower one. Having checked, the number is 1.33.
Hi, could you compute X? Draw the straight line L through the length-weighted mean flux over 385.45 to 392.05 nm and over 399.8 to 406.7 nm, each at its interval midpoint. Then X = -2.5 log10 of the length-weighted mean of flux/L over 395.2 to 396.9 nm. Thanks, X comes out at 0.236 mag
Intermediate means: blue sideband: 13.5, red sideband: 15.8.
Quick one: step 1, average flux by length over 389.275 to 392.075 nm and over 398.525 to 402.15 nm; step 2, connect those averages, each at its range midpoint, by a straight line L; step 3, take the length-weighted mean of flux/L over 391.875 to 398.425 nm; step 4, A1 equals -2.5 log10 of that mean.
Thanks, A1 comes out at 0.245 mag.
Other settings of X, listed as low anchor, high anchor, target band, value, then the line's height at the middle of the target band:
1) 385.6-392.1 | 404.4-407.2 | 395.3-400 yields 0.15 mag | 14.7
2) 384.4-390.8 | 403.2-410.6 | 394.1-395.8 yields 0.07 mag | 14.3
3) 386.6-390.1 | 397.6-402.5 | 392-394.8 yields 0.20 mag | 14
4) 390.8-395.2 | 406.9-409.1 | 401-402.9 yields -0.10 mag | 14.6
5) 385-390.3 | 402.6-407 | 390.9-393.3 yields 0.07 mag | 13.9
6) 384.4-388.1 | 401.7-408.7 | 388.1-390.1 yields 0.13 mag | 13.9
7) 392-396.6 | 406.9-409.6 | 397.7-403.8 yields -0.10 mag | 13.9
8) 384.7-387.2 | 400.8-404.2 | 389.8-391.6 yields -0.02 mag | 14.3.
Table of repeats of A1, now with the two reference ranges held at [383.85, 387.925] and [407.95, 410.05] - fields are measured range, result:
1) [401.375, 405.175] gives -0.039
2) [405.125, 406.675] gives 0.022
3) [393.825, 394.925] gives 0.087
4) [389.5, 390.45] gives -0.058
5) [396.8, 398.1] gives 0.293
